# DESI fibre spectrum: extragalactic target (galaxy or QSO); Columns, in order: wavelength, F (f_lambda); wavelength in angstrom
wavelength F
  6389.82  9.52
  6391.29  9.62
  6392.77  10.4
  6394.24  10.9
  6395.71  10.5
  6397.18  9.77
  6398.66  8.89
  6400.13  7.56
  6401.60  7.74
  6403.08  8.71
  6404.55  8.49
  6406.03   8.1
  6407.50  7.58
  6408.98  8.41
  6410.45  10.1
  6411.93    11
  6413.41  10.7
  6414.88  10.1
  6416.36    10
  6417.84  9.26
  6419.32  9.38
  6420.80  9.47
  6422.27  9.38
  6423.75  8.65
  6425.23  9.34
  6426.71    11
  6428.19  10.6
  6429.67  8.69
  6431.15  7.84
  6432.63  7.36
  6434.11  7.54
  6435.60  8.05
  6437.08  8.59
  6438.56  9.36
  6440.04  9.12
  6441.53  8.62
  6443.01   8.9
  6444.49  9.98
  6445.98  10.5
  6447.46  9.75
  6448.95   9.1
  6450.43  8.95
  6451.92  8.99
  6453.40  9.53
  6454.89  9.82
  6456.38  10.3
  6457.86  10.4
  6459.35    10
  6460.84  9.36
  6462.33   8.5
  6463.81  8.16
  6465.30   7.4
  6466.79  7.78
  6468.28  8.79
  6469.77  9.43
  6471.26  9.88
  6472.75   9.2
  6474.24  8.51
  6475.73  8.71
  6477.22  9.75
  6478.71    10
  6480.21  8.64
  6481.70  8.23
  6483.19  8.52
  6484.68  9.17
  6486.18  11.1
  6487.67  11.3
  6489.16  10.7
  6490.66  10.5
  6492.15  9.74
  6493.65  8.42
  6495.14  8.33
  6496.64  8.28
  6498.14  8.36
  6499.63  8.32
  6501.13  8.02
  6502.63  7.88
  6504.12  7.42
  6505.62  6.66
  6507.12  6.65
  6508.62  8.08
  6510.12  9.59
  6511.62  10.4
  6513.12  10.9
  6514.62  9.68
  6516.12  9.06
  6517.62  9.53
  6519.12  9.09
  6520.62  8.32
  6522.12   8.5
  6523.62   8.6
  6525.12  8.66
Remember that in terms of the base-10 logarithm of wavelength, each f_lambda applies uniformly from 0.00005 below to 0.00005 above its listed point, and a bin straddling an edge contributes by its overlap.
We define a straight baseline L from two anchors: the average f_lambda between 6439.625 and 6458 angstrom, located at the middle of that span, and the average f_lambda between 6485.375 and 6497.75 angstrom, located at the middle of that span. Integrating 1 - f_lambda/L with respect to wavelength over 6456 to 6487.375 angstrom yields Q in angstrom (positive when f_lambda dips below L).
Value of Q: 1.6 angstrom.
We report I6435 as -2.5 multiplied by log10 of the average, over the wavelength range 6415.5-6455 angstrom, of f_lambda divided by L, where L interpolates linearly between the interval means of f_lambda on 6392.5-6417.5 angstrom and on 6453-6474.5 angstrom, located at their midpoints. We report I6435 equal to 0.008 mag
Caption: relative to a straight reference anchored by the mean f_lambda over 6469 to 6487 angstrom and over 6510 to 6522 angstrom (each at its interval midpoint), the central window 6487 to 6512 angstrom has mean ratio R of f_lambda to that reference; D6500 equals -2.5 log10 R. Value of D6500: 0.08 mag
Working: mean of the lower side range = 9.27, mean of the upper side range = 9.52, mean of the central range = 8.71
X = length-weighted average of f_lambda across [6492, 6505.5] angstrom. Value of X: 8.17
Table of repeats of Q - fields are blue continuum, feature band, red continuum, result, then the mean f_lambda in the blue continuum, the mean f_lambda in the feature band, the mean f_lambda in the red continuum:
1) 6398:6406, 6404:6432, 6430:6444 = -3.5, 8.26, 9.37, 8.42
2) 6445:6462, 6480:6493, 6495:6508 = -2.3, 9.67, 9.81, 7.74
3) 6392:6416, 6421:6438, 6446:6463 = 1.1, 9.32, 8.85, 9.56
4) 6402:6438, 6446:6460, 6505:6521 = -1.0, 9.09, 9.69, 8.94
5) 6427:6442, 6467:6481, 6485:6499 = 0.2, 8.65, 9.15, 9.61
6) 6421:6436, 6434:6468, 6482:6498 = 0.1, 8.89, 9.1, 9.52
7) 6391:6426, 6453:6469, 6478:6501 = 0.4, 9.33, 9.08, 9.27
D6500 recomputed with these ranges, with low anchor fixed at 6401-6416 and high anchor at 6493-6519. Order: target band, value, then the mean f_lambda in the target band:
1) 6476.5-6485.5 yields -0.04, 9.06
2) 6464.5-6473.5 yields 0.01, 8.74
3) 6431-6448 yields 0.02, 8.82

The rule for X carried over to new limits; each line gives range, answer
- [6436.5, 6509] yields 9.02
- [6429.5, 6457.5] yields 9.03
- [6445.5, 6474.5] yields 9.22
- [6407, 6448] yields 9.27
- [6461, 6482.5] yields 8.8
